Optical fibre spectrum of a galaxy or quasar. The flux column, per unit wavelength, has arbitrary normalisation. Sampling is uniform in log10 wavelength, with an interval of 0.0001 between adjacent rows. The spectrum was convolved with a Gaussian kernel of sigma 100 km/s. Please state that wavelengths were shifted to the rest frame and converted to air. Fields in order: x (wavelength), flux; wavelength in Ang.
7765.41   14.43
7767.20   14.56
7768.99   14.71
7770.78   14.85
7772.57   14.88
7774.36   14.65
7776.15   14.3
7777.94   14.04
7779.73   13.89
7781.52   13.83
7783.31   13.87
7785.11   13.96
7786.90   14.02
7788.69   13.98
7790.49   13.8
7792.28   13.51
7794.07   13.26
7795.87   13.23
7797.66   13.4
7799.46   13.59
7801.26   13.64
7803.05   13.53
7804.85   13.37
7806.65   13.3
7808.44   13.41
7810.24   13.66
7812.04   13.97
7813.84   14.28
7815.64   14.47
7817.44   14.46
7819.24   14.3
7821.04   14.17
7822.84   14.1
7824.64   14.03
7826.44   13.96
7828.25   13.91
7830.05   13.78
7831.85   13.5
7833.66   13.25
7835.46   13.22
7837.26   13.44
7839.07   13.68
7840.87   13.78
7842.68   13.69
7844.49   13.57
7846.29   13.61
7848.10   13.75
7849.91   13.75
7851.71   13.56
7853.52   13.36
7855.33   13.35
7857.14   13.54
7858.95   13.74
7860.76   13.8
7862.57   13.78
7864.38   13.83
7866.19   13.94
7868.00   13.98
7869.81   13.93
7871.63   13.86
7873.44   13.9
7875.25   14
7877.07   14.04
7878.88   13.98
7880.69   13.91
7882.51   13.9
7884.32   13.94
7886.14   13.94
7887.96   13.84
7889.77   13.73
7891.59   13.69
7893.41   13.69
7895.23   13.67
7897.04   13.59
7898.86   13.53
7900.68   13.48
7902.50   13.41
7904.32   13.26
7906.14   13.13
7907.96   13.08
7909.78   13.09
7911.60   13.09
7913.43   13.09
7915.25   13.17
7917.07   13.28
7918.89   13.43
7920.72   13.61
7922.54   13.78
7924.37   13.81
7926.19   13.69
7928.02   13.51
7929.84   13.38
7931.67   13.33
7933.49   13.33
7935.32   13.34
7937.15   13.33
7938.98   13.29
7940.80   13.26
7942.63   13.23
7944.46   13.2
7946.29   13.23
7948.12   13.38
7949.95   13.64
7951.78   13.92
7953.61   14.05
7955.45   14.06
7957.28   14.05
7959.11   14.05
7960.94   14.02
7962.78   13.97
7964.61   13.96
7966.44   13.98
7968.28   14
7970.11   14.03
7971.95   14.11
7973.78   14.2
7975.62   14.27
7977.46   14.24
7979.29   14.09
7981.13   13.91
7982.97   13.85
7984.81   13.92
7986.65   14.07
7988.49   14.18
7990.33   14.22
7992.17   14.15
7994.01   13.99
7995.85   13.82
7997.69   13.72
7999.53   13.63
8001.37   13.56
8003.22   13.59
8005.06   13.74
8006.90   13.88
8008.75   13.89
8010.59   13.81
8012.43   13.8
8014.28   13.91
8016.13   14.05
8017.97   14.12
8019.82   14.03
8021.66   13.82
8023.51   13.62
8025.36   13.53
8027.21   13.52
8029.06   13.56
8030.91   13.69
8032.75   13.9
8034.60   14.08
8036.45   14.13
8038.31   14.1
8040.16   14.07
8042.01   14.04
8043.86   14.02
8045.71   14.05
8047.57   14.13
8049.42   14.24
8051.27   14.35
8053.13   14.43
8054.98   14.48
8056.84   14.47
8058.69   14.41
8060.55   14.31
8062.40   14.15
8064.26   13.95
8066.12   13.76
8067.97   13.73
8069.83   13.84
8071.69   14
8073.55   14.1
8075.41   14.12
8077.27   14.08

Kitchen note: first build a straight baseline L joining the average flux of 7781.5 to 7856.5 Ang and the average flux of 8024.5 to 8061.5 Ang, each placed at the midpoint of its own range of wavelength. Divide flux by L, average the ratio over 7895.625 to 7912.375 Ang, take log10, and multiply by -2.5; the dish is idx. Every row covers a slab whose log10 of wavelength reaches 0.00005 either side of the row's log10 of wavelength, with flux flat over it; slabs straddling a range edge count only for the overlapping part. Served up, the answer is 0.04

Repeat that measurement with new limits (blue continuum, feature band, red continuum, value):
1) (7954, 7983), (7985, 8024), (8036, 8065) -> 0.02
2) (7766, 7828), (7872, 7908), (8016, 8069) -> 0.02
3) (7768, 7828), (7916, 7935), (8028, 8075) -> 0.04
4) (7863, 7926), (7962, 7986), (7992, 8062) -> -0.02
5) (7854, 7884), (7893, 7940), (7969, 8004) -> 0.04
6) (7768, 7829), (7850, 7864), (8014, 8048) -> 0.03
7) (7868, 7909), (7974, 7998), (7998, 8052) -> -0.02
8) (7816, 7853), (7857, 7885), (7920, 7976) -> -0.01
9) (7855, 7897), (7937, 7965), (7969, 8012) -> 0.02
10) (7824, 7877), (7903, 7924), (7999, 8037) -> 0.04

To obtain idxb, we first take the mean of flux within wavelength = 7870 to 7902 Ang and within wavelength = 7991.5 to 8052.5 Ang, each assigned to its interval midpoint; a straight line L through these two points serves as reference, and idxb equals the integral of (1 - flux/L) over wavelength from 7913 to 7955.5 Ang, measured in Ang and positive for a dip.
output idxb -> 1.1 Ang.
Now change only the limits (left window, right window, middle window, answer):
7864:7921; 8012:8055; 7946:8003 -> -0.5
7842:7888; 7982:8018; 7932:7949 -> 0.7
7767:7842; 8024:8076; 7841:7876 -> 0.5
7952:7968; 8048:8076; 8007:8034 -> 0.6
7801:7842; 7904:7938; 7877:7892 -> -0.4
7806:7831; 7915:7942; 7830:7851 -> 0.5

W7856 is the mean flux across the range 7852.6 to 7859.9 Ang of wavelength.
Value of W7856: 13.5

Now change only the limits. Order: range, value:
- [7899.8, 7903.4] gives 13.4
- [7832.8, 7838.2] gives 13.3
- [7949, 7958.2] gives 13.9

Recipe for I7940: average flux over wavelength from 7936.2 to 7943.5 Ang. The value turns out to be 13.3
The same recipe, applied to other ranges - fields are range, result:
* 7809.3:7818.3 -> 14.2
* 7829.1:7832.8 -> 13.6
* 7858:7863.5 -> 13.8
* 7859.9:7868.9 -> 13.9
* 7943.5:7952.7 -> 13.5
